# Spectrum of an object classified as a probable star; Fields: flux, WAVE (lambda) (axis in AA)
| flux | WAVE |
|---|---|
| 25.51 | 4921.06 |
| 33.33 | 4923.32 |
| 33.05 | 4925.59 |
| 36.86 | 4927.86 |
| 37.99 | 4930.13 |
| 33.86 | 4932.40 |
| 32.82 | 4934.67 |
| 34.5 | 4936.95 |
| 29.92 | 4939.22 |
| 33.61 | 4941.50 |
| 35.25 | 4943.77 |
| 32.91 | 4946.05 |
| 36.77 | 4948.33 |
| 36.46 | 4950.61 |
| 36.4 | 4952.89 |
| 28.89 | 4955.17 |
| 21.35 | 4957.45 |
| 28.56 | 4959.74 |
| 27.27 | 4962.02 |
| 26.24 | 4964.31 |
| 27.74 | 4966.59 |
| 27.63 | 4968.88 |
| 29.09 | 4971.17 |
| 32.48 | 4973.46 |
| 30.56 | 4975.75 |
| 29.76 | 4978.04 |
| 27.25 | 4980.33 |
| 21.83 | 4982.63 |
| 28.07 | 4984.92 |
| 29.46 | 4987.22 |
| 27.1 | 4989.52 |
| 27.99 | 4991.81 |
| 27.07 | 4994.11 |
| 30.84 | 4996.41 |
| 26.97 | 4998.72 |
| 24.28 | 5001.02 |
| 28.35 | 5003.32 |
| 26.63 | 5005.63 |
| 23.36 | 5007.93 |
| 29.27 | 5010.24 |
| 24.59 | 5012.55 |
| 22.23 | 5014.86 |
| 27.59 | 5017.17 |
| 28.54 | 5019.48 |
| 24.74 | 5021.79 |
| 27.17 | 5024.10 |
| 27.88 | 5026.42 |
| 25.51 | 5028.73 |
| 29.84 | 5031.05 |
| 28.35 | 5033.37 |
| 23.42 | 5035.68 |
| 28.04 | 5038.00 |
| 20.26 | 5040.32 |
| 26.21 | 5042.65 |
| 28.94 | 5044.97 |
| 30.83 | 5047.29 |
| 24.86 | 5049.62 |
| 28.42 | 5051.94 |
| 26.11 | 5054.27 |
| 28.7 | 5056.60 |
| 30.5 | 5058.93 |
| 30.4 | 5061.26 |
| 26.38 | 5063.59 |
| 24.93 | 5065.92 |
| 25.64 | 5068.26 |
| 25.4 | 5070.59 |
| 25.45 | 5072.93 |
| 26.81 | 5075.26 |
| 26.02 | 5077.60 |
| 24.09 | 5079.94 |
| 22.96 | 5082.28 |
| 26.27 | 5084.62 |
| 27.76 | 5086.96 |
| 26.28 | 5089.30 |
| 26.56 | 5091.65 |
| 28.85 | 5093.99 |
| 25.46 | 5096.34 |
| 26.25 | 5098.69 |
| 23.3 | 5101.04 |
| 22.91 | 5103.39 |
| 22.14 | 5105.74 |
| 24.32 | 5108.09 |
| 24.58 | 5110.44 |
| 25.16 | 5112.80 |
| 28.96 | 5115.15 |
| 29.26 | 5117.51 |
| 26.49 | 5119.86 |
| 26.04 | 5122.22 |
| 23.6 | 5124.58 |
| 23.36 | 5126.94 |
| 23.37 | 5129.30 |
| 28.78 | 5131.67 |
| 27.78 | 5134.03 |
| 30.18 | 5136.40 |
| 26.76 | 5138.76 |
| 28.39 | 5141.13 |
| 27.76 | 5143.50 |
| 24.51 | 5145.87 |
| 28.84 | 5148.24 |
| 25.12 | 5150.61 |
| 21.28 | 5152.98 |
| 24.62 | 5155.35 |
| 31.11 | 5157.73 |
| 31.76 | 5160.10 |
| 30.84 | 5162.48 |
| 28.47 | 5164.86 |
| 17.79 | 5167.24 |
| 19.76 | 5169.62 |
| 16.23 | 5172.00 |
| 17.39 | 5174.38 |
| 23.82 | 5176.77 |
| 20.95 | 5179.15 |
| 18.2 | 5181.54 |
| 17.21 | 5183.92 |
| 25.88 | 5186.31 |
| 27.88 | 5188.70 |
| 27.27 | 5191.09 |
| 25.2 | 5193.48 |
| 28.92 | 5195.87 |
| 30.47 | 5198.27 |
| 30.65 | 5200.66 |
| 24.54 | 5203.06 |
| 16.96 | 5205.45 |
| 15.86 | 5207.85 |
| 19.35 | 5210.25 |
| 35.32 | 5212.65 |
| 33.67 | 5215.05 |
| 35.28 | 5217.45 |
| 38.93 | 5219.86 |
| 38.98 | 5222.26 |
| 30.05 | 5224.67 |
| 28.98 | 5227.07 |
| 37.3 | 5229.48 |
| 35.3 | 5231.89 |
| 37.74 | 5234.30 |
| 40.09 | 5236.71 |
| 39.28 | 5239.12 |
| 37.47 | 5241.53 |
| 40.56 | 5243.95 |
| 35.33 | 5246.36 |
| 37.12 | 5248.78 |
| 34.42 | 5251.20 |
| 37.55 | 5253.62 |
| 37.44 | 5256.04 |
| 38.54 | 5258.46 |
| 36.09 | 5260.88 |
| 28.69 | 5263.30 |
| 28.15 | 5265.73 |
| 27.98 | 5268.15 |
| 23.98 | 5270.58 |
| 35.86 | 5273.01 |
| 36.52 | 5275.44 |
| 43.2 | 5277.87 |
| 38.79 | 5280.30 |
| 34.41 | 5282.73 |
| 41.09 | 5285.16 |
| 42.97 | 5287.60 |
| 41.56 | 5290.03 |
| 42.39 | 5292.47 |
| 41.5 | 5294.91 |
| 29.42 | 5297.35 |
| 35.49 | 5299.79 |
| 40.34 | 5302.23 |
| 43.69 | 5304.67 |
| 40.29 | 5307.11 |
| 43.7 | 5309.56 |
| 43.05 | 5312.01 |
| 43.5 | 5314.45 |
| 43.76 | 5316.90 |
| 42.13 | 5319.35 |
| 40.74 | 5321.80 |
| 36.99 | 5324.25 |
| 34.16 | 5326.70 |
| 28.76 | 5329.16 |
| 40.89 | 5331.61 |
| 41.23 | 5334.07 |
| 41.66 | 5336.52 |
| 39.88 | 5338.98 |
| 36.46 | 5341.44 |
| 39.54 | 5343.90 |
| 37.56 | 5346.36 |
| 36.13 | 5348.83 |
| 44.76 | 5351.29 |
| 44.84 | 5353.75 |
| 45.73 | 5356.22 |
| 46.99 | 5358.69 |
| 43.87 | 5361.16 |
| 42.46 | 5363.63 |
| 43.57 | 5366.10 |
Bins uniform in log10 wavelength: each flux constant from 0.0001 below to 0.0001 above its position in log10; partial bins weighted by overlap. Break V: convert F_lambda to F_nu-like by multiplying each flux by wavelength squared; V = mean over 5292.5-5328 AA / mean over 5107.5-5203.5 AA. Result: 1.7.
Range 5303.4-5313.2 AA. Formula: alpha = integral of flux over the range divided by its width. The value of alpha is 42.7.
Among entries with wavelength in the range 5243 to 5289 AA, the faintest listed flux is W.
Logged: 23.98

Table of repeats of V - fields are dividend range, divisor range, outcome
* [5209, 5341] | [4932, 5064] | 1.46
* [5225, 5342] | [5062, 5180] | 1.57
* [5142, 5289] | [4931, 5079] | 1.17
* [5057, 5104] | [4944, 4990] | 0.93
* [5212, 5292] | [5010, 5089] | 1.47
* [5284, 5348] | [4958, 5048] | 1.65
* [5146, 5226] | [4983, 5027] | 1.04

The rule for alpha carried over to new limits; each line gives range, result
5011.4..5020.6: 25.7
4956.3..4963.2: 25.7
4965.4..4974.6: 29.2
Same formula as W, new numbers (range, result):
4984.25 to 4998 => 27.07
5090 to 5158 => 21.28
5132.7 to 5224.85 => 15.86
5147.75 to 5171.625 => 17.79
